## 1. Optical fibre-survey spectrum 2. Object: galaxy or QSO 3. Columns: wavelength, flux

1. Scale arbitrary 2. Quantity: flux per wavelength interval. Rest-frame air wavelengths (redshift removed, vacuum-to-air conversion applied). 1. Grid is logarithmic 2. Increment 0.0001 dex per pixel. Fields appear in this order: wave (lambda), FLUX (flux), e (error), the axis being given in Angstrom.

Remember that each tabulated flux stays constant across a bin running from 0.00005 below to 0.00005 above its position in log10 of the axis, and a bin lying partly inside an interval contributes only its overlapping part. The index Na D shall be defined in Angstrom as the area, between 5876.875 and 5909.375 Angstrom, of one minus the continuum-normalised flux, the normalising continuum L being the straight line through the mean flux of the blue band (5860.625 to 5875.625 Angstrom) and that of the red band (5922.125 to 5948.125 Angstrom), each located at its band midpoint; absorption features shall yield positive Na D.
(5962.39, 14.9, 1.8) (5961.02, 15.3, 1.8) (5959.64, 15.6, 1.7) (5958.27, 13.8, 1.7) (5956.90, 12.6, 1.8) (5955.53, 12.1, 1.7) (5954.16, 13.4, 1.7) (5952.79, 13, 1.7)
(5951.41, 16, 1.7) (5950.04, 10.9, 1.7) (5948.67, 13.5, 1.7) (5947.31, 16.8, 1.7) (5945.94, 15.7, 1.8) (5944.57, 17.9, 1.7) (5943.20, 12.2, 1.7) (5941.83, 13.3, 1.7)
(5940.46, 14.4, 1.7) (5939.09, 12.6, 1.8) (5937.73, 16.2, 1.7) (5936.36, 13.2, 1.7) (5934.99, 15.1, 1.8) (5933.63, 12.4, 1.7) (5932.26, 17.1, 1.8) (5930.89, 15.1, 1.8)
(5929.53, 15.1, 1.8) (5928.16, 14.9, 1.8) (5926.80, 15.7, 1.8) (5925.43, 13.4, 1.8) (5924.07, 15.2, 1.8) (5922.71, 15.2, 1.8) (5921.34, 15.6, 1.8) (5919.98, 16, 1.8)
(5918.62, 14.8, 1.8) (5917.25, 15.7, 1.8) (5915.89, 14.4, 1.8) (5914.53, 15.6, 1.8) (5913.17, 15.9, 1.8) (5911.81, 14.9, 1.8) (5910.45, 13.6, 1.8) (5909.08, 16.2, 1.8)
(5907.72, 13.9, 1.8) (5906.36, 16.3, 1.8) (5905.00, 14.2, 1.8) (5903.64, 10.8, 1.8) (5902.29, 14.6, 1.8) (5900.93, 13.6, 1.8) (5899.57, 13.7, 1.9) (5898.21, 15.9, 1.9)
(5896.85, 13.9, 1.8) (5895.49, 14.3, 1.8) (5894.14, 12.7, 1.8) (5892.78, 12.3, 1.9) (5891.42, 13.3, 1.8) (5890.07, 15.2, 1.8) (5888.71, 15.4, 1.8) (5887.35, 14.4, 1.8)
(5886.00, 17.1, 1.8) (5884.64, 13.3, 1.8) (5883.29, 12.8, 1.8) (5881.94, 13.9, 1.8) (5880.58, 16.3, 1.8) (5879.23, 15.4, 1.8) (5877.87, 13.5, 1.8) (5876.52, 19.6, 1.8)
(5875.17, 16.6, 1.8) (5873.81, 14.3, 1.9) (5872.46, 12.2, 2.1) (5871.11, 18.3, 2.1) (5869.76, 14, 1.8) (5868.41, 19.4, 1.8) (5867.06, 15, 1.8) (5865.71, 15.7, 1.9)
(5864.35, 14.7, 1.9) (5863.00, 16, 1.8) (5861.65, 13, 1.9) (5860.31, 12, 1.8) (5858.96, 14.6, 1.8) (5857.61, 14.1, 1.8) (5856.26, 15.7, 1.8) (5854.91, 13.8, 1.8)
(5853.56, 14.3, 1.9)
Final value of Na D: 1.7 Angstrom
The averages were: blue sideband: 15.3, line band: 14.3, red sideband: 14.8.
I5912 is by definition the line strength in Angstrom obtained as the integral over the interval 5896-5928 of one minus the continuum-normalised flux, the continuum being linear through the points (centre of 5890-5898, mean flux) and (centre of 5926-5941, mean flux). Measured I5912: -1.4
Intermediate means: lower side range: 13.6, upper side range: 14.7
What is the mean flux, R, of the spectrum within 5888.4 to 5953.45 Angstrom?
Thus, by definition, 14.5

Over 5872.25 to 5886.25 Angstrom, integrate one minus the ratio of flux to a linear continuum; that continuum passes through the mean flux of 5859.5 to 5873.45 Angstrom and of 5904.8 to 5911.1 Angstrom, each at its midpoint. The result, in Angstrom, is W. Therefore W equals -0.1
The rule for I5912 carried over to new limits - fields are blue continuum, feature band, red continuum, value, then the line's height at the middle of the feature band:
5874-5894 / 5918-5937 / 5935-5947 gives -0.4 Angstrom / 14.6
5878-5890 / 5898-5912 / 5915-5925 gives 0.7 Angstrom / 15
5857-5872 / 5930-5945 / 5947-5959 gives -0.7 Angstrom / 13.8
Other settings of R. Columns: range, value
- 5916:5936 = 15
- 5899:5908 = 13.9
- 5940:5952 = 14.5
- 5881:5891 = 14.6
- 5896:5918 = 14.6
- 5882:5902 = 14.1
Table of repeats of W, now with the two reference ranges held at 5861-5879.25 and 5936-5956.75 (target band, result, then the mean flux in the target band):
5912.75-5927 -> -0.6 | 15.2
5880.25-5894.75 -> 1.0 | 14.2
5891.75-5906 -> 1.3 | 13.7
